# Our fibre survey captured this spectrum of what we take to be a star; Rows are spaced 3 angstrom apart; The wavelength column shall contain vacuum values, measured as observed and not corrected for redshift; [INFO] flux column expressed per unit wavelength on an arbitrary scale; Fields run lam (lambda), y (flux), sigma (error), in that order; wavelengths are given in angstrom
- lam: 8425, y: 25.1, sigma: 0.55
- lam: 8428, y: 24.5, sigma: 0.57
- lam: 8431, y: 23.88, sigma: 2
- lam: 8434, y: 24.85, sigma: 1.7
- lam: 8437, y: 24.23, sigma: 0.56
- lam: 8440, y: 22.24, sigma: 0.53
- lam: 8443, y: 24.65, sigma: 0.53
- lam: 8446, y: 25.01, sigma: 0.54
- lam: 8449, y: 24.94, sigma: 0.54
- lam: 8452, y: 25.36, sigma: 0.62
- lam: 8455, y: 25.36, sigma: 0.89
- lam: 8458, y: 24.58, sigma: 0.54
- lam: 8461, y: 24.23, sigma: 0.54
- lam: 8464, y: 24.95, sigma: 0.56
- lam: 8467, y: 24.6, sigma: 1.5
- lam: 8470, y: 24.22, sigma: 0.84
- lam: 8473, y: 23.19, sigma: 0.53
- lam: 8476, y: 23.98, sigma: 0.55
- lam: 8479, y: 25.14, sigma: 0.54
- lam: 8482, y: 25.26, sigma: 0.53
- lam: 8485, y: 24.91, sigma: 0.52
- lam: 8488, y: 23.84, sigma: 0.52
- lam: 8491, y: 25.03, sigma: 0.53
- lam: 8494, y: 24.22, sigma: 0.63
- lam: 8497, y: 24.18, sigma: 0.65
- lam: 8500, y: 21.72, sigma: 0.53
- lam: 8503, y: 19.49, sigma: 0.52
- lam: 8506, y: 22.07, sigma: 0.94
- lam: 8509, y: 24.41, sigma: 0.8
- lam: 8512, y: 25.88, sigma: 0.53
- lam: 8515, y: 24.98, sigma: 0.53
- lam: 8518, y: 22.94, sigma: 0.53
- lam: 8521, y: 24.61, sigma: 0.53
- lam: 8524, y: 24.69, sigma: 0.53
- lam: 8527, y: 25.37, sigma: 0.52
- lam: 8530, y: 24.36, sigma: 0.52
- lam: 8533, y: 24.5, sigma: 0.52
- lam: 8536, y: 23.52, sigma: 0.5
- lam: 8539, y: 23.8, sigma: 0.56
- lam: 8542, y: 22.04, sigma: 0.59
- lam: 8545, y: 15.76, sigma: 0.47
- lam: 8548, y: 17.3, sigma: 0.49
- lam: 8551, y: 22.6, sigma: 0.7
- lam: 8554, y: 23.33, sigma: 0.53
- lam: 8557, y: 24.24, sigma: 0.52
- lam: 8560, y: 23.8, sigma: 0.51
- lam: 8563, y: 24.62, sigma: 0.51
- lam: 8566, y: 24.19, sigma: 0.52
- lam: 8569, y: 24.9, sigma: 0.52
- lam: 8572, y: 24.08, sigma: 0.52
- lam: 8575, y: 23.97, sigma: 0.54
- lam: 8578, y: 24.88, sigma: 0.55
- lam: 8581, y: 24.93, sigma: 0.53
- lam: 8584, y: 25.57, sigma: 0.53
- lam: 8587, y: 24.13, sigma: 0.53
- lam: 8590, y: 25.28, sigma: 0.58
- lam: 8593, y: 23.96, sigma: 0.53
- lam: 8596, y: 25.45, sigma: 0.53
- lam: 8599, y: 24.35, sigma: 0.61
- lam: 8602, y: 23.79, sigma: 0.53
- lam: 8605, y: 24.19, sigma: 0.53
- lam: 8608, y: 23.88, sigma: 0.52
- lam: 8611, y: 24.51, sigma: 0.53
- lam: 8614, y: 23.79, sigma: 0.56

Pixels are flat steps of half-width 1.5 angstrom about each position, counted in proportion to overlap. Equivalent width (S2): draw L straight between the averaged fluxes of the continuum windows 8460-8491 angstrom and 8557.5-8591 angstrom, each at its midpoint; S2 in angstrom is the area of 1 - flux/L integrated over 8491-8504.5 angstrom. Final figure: 1.0 angstrom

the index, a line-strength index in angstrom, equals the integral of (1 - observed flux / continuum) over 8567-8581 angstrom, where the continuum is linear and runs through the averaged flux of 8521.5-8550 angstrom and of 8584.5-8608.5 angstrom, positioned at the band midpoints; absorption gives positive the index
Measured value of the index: -0.5 angstrom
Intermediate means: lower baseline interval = 22.5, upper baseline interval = 24.4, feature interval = 24.5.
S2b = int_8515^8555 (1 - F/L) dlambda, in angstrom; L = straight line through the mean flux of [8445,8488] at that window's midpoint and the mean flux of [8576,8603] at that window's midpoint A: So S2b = 3.1 angstrom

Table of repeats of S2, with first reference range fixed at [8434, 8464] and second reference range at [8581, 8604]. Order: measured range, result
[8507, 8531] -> 0.0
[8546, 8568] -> 1.7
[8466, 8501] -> 0.5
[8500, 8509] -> 1.1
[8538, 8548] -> 1.9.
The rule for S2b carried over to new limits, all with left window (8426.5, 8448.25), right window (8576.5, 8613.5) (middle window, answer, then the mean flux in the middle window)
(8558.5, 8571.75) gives 0.08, 24.3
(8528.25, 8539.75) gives 0.16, 24.1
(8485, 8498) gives -0.03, 24.4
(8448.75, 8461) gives -0.36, 25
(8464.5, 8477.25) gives 0.11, 24.1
